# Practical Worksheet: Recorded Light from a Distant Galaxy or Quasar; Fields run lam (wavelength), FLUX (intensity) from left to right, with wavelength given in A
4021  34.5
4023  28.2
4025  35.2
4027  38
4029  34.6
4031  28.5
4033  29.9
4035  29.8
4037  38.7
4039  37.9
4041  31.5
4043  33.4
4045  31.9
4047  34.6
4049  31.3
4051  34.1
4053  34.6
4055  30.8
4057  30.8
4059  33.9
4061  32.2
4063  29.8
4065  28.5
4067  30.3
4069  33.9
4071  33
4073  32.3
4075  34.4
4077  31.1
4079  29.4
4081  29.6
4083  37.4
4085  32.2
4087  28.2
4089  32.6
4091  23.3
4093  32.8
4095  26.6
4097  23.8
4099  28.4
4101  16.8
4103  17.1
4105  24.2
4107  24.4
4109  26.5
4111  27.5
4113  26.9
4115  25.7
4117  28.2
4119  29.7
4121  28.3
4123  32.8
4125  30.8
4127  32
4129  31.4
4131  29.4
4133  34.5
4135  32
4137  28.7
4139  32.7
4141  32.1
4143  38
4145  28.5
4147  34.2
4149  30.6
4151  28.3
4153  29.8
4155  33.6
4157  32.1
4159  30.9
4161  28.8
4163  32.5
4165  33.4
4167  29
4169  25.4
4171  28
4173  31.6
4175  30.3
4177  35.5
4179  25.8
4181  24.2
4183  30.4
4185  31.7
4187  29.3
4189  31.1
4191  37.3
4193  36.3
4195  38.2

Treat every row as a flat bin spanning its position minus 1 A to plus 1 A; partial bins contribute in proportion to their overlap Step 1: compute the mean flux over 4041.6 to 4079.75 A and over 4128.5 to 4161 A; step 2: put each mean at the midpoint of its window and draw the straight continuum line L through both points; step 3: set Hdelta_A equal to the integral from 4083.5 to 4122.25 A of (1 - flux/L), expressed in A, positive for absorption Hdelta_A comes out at 6.3 A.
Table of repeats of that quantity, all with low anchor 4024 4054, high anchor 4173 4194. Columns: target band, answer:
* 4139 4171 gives 0.6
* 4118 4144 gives 0.3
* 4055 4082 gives 1.4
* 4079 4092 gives 0.9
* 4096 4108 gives 3.7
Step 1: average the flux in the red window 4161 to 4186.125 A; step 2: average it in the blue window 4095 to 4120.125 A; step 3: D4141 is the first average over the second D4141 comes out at 1.2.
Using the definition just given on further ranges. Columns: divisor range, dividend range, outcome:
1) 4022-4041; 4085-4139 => 0.84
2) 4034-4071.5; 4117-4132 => 0.93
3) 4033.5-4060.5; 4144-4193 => 0.92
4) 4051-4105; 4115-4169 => 1.04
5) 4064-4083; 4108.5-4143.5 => 0.96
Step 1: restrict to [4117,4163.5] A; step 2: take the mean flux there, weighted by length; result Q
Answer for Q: 31.3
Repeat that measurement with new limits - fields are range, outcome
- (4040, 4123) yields 29.6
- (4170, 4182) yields 29.2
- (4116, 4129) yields 30.4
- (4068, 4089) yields 32.2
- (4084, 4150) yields 28.8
